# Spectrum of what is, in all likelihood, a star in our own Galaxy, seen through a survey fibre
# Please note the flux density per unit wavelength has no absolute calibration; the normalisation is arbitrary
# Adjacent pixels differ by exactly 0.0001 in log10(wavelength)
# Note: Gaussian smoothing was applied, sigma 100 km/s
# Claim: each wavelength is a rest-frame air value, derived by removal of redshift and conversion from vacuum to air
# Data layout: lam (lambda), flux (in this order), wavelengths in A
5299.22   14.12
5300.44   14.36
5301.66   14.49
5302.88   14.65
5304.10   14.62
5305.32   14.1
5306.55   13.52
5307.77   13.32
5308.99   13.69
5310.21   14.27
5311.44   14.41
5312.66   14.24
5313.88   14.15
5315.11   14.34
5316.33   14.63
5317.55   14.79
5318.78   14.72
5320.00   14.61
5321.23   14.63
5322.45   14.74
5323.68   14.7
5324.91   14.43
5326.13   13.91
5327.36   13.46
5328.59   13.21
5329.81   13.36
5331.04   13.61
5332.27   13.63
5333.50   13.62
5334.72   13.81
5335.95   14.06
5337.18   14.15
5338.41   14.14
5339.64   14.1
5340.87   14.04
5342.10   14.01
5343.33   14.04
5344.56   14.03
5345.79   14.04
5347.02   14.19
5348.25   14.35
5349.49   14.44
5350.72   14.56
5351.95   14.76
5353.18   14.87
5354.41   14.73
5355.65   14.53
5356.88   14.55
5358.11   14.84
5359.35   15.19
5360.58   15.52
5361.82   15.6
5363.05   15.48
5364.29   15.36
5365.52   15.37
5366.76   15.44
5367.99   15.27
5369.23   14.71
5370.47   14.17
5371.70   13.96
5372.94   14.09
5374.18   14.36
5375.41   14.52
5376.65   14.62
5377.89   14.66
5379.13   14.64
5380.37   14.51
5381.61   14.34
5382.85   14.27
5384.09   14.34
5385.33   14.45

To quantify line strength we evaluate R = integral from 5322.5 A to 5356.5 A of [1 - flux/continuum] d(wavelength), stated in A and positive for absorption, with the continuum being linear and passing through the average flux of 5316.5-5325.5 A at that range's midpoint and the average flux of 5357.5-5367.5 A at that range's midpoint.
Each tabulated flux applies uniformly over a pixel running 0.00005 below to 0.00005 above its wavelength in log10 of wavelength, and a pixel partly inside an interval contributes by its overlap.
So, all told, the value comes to 1.9 A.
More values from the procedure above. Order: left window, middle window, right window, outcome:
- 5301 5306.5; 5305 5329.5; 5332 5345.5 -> 0.0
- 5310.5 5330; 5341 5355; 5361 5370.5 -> 0.5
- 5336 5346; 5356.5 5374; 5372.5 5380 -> -0.7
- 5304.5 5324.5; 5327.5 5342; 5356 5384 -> 0.7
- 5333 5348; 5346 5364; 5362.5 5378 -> -0.5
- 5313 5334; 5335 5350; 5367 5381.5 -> 0.2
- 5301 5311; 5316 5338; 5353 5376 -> 0.4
